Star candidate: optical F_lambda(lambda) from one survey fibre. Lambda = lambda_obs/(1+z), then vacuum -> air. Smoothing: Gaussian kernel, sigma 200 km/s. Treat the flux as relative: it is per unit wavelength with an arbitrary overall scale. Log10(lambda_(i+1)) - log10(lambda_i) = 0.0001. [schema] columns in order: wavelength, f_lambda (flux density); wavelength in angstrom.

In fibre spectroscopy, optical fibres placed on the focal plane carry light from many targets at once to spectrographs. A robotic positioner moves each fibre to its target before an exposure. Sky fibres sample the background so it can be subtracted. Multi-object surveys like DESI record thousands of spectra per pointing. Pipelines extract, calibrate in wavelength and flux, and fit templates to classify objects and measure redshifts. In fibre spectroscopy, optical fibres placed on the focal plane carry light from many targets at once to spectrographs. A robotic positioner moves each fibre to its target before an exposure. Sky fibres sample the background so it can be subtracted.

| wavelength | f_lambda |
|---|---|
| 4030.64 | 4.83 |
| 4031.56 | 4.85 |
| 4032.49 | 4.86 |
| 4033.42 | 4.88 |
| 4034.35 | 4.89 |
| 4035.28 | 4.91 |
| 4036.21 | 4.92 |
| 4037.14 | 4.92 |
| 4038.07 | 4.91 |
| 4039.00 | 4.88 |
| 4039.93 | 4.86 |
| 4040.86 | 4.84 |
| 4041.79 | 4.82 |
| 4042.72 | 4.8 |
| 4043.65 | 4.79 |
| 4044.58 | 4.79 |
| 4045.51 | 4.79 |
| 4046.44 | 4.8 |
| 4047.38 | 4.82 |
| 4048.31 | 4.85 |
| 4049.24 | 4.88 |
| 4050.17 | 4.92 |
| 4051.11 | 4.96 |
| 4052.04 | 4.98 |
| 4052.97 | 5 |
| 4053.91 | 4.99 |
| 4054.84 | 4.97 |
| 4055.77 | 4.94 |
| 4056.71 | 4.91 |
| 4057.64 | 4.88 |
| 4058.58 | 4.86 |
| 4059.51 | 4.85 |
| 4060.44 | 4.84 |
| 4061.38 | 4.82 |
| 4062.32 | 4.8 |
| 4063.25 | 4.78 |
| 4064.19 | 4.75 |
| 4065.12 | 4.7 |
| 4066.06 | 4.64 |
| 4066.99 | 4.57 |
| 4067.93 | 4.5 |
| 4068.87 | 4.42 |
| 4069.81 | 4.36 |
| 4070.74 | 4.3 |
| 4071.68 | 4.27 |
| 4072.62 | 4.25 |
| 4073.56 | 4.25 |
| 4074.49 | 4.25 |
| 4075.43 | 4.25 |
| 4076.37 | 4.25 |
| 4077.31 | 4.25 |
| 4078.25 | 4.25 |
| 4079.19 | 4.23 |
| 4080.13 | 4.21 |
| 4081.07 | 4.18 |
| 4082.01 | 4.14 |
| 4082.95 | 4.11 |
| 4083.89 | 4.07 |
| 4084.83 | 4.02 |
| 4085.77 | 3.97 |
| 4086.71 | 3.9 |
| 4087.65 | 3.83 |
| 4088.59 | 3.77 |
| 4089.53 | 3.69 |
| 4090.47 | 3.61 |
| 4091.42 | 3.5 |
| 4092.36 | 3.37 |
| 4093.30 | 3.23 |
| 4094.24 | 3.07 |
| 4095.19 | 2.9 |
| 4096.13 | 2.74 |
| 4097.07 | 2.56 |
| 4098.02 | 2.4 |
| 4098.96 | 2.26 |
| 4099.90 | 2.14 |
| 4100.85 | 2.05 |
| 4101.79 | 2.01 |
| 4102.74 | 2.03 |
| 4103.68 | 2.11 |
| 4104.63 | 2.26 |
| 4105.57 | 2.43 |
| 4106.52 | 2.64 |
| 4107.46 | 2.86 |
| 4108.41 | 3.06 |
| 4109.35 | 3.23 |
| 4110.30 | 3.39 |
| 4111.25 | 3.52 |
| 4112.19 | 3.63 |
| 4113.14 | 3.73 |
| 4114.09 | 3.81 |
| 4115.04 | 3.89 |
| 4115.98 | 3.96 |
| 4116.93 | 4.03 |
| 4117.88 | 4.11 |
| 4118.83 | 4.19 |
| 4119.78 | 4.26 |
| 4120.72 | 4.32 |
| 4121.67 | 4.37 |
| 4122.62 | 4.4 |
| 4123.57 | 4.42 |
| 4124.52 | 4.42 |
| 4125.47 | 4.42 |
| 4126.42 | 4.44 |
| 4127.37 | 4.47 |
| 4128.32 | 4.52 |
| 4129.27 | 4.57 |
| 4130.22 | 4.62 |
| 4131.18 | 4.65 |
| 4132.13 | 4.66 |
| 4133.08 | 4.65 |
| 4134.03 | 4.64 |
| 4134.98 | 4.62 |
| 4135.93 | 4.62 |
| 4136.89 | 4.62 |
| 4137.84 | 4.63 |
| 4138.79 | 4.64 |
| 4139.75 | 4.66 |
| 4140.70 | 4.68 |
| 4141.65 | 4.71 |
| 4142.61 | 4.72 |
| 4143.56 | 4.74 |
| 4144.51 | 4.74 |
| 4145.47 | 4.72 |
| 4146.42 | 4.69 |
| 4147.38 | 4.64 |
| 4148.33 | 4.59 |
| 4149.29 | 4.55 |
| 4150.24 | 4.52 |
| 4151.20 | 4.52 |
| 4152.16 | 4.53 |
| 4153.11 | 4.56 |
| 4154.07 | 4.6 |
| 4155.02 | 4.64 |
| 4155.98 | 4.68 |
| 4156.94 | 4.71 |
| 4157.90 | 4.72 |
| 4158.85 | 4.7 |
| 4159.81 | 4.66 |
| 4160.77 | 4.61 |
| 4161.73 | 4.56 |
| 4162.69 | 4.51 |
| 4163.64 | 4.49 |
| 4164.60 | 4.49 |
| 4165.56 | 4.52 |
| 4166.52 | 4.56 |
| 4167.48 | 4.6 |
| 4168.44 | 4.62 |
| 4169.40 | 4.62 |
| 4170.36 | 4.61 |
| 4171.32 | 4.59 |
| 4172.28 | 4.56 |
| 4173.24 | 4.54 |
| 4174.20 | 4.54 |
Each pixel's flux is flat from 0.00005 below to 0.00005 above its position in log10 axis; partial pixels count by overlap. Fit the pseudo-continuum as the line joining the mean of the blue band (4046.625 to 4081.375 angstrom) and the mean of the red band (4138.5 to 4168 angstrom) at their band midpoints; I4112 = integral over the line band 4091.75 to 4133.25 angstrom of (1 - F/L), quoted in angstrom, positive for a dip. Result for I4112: 10.0 angstrom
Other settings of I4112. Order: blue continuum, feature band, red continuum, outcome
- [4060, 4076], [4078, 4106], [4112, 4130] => 7.4 angstrom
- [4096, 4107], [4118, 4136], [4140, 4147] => -3.5 angstrom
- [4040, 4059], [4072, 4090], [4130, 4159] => 2.6 angstrom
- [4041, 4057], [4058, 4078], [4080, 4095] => -0.9 angstrom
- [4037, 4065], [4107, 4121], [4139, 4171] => 2.9 angstrom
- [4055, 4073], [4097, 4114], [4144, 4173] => 7.0 angstrom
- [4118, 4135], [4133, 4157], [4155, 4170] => -0.5 angstrom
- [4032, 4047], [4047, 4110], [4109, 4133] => 8.8 angstrom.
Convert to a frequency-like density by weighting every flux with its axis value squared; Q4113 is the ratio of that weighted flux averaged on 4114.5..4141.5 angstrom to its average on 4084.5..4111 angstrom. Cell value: 1.52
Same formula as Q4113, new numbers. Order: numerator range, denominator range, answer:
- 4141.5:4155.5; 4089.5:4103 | 1.73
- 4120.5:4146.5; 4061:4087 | 1.09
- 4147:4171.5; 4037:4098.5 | 1.11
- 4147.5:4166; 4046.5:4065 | 0.99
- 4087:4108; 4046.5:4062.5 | 0.58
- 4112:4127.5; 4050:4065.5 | 0.88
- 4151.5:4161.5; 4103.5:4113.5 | 1.58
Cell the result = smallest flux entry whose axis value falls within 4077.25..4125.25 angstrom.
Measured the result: 2.01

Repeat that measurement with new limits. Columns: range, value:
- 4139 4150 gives 4.55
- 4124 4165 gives 4.42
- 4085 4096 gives 2.9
